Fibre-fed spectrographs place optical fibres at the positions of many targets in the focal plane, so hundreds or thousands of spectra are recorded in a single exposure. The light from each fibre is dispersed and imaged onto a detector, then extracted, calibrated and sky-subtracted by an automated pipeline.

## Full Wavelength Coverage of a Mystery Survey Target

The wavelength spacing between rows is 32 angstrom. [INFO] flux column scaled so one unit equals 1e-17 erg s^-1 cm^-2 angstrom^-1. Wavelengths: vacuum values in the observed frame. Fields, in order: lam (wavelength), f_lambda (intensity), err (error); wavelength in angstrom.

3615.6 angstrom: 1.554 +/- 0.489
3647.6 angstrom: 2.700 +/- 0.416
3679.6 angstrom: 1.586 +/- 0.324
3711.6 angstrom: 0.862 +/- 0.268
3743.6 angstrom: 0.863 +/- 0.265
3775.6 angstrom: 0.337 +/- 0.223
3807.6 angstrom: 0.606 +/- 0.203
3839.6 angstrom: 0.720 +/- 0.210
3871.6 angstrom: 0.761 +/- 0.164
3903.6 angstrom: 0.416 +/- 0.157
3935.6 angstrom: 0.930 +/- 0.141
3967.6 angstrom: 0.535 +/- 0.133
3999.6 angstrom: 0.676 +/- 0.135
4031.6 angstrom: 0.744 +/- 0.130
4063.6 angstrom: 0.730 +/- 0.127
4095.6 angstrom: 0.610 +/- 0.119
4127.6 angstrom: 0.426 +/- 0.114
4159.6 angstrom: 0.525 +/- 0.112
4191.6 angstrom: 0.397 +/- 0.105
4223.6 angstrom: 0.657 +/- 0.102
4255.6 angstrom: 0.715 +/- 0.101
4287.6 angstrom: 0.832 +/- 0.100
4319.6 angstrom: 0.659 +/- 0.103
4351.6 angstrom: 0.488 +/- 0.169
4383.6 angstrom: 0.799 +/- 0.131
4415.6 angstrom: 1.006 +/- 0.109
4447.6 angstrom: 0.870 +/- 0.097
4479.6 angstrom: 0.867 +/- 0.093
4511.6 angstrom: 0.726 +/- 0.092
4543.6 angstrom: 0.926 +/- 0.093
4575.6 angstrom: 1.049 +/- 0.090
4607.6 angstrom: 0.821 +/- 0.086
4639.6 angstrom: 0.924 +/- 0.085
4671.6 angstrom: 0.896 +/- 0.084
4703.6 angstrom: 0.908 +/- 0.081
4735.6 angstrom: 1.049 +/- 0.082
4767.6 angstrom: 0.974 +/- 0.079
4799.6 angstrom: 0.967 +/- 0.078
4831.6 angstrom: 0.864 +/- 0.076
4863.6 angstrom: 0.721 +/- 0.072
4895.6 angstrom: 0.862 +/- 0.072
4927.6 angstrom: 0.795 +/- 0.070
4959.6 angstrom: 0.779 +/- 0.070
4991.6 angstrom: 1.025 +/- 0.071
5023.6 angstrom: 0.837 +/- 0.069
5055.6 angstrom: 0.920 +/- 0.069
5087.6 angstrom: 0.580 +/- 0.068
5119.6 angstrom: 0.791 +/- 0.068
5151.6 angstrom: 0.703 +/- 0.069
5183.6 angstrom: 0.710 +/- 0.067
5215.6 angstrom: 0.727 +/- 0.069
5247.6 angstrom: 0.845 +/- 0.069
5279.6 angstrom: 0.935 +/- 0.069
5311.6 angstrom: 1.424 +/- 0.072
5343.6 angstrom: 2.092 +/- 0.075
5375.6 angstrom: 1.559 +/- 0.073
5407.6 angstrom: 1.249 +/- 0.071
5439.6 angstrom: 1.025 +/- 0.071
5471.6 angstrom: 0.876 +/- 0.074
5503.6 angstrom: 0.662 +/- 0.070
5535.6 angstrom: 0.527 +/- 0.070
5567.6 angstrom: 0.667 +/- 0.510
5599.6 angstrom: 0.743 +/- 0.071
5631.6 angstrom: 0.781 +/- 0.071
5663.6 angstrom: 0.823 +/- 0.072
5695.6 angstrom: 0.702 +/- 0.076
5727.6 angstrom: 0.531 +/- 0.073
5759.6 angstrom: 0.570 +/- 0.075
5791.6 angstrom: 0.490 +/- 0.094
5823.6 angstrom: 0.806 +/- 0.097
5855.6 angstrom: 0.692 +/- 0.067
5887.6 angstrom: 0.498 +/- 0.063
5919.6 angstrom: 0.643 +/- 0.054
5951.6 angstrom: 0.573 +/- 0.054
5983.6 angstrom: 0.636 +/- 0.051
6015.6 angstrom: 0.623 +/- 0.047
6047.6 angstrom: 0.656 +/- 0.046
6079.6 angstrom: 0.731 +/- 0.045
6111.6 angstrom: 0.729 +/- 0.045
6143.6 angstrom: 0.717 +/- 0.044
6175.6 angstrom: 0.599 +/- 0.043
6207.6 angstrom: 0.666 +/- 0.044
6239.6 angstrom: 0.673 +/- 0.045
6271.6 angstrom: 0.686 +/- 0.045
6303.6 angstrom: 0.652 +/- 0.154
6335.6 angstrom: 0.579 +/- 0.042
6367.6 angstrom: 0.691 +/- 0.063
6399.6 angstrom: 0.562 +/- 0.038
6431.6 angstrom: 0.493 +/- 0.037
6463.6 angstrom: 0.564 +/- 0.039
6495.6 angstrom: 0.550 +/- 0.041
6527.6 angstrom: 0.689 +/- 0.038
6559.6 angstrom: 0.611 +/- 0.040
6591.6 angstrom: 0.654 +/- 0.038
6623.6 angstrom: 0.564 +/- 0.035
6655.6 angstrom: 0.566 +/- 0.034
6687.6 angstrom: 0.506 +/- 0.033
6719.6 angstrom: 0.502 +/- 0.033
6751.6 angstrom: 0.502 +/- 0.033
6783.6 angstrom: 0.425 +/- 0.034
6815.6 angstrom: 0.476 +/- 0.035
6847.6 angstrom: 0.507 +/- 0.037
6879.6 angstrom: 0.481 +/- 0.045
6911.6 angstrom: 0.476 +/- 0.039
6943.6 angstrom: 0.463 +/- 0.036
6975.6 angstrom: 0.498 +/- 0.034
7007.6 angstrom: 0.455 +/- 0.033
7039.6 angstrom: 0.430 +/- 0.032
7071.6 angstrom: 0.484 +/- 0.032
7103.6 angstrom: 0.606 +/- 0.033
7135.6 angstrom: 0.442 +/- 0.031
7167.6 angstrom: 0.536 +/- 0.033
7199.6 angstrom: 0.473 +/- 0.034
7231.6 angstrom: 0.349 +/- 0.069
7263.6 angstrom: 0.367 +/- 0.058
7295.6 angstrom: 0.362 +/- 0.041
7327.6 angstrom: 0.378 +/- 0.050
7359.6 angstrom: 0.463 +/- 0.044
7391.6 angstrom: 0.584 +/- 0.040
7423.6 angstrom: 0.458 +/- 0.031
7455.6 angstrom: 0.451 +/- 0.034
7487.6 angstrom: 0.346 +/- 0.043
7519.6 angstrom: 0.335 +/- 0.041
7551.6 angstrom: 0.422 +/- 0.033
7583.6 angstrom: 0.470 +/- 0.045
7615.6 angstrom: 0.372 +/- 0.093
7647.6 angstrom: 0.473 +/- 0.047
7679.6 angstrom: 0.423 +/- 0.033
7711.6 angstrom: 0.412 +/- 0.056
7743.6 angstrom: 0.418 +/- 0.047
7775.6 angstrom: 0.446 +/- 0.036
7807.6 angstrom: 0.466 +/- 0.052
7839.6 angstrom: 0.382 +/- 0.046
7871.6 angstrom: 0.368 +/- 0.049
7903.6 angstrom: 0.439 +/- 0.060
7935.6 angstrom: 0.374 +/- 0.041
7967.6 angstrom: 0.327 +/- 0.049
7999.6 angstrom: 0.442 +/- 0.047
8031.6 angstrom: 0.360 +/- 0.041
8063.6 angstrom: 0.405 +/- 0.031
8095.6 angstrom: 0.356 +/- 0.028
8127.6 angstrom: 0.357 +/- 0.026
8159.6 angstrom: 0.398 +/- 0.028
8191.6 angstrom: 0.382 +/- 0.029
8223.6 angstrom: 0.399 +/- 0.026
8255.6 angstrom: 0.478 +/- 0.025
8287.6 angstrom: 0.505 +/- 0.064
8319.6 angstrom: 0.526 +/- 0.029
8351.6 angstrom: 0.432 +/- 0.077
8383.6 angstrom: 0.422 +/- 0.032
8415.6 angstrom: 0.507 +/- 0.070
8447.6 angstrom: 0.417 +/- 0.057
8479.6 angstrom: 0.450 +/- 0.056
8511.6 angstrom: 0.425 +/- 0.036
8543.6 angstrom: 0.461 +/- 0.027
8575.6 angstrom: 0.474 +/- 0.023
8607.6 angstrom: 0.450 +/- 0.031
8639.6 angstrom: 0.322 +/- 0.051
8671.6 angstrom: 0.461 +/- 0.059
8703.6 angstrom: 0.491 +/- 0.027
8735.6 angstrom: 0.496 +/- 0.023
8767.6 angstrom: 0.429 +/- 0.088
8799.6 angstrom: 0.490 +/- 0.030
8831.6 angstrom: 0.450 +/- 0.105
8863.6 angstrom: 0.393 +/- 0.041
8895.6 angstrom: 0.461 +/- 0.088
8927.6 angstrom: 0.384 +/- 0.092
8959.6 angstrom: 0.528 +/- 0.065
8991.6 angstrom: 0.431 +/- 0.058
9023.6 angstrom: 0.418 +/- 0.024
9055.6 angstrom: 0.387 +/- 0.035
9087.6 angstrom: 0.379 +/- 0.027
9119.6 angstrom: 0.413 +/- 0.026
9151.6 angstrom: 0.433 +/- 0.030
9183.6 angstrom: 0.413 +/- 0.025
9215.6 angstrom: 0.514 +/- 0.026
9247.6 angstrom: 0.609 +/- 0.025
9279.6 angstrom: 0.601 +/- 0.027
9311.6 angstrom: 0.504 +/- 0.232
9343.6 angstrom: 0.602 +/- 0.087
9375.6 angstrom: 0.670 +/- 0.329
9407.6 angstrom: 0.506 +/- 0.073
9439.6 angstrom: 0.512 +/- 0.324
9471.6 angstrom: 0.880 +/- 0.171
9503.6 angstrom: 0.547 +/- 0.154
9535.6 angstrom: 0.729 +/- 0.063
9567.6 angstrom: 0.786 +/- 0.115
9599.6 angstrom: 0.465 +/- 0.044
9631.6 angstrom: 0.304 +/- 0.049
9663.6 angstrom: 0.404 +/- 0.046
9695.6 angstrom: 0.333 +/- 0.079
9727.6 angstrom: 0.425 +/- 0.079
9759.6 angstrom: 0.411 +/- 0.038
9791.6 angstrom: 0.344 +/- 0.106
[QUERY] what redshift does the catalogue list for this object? 0.908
